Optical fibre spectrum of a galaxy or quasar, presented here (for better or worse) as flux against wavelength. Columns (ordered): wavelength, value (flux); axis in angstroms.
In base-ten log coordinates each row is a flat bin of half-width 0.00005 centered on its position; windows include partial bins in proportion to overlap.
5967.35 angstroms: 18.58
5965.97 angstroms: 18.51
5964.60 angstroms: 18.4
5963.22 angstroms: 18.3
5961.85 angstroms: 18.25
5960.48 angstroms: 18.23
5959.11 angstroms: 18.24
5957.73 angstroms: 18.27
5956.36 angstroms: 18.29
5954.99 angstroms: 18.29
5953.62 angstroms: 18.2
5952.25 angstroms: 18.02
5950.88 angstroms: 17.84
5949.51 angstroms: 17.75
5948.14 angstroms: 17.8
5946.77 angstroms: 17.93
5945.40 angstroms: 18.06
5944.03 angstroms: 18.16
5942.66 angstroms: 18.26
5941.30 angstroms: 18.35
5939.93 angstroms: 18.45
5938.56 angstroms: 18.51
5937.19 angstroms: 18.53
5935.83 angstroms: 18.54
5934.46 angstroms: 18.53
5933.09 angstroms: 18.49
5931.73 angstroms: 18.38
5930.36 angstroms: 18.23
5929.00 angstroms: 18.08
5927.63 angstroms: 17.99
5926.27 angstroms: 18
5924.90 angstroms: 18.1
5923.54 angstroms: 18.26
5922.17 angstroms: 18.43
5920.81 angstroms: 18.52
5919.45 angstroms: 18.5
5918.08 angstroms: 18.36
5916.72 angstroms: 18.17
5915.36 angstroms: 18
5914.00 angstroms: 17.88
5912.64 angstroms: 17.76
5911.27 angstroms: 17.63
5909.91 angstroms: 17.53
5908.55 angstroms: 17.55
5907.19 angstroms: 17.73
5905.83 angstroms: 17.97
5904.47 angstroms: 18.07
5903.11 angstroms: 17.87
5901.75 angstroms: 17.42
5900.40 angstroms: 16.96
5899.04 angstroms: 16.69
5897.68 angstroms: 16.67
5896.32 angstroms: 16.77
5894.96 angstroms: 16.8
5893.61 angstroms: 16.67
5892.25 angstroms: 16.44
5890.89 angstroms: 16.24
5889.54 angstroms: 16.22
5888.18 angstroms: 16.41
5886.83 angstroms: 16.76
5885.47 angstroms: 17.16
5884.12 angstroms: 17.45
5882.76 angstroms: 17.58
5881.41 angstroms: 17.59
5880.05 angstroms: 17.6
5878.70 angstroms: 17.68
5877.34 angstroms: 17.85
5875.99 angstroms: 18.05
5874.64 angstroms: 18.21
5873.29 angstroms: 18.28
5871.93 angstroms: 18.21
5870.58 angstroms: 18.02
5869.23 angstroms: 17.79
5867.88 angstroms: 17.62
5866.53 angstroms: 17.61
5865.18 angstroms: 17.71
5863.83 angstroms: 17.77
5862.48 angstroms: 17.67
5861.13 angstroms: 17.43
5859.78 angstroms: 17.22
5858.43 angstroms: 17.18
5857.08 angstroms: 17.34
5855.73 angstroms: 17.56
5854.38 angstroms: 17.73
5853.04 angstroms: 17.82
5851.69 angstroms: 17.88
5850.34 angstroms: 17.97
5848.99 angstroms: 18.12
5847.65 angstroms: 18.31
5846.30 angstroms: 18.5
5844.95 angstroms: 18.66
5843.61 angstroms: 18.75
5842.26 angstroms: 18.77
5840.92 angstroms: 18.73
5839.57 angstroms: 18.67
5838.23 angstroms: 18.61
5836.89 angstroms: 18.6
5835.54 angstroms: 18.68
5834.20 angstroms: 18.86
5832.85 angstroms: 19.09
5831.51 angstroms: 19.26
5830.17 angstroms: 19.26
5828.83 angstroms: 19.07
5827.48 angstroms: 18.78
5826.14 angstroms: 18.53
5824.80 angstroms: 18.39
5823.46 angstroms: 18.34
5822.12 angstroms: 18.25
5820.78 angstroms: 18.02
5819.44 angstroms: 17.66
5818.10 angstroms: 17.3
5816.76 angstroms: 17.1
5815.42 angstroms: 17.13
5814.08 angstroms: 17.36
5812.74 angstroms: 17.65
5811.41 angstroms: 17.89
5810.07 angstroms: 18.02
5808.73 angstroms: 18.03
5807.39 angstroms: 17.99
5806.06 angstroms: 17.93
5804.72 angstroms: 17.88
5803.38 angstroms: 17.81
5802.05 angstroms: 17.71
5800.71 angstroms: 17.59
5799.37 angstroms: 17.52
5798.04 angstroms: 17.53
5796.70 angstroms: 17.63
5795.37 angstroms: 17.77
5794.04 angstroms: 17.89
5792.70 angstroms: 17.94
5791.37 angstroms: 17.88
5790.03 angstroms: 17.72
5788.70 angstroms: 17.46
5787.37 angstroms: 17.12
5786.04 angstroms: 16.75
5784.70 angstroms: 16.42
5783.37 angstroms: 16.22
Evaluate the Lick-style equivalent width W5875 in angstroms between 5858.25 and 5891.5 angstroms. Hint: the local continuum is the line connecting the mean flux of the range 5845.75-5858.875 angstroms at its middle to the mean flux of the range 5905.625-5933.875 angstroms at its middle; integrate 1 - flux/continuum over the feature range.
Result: 0.8 angstroms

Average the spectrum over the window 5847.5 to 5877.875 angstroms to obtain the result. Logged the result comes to 17.8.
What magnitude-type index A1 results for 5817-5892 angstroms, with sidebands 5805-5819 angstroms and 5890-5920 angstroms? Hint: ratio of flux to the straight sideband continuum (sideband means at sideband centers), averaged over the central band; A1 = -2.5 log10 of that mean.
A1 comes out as -0.03 mag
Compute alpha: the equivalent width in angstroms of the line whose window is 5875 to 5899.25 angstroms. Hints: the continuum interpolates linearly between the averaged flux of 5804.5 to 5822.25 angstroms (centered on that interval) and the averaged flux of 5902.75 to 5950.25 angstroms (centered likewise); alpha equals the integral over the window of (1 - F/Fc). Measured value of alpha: 1.2 angstroms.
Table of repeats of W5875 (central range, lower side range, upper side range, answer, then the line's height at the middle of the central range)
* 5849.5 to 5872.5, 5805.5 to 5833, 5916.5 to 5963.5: 0.6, 18.2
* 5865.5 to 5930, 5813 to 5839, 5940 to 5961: 2.1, 18.2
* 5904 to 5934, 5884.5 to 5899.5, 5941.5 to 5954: -1.3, 17.3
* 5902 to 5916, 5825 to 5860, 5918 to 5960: 0.4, 18.3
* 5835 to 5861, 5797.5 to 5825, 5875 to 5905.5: -1.0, 17.5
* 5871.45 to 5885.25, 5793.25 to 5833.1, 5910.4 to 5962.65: 0.2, 18.1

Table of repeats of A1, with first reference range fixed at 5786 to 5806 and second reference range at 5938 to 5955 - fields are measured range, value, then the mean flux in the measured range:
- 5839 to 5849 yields -0.05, 18.6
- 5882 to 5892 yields 0.07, 16.8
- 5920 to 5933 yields -0.01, 18.2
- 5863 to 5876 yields 0.00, 17.9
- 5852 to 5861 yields 0.02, 17.5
